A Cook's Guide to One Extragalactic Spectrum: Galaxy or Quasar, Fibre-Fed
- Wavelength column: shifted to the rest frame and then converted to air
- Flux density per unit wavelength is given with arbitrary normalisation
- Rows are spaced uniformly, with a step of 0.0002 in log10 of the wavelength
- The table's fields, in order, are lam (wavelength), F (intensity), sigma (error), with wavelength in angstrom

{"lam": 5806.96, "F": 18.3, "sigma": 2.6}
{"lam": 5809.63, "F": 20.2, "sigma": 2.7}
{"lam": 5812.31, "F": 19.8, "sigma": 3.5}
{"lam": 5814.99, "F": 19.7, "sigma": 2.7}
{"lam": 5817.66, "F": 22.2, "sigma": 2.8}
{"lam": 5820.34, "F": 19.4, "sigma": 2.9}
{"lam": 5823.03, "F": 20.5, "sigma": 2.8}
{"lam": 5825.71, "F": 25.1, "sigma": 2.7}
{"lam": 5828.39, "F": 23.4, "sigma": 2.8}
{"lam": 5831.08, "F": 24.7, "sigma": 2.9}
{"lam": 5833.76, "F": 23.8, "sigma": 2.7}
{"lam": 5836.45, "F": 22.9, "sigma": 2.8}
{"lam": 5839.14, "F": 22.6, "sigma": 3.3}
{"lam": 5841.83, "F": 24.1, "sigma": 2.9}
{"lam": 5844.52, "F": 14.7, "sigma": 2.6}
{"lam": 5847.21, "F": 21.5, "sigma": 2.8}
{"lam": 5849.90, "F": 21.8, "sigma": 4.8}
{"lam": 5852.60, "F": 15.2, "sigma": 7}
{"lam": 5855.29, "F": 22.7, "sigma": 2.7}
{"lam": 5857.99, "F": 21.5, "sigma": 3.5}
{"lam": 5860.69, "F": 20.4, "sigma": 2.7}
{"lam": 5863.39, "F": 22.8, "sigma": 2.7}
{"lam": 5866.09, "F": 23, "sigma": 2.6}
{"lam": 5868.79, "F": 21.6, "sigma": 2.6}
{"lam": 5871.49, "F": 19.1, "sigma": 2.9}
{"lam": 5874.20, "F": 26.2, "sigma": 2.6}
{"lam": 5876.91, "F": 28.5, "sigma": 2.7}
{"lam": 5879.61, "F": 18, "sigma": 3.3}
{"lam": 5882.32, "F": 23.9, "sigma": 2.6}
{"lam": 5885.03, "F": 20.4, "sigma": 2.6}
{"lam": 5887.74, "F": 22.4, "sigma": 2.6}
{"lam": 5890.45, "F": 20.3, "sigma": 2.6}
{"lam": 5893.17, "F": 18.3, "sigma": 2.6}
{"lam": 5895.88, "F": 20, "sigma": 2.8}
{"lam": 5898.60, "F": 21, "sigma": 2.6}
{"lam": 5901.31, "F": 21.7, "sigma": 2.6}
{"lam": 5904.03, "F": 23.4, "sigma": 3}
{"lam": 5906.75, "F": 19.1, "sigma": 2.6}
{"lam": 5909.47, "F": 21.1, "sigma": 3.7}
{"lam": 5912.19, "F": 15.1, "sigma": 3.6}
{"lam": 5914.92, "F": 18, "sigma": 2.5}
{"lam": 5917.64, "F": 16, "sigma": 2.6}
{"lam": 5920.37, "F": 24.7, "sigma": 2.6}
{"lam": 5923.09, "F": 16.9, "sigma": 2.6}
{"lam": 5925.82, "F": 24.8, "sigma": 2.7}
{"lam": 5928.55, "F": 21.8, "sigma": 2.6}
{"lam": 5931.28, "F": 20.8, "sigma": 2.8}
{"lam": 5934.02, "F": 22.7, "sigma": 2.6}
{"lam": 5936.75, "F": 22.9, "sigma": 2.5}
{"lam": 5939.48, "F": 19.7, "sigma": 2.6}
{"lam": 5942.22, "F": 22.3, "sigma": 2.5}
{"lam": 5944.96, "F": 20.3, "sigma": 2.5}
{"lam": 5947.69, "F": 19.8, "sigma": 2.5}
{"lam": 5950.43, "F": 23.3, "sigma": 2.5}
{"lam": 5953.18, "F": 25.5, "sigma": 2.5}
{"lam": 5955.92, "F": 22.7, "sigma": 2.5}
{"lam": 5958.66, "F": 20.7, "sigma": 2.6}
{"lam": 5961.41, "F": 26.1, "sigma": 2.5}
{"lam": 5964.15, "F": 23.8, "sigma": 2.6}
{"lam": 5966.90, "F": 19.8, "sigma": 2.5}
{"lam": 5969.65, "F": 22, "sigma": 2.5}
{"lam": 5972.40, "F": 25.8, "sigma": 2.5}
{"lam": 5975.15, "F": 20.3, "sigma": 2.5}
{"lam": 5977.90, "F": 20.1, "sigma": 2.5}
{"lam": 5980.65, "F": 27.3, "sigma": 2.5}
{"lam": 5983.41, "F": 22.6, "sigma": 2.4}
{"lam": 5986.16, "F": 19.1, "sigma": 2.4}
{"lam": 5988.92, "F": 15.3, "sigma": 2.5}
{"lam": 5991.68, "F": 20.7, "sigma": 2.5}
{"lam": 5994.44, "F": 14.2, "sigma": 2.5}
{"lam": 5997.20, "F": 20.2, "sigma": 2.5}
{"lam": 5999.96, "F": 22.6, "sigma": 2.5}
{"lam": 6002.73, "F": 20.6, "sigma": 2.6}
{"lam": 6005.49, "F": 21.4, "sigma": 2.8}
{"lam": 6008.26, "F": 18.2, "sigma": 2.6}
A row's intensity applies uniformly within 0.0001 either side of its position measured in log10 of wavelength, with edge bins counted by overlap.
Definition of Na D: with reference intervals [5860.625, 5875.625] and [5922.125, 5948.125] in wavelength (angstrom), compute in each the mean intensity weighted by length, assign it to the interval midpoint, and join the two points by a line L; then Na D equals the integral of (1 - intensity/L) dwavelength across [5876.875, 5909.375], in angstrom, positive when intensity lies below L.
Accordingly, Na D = 1.3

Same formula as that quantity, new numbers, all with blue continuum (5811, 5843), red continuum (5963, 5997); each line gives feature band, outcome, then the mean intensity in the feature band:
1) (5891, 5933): 2.57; 20.2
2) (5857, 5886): -0.57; 22.3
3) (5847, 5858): 0.88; 20.3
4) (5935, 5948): 0.06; 21.2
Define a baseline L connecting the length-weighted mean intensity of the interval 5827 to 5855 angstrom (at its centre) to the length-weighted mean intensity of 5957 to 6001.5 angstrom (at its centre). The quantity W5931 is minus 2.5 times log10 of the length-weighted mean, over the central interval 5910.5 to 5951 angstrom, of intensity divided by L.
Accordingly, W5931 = 0.04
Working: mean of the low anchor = 21.5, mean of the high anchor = 21.3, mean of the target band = 20.6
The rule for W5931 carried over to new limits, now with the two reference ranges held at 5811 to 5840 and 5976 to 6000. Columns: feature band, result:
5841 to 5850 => 0.09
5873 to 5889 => -0.08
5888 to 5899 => 0.07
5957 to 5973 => -0.13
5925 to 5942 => -0.06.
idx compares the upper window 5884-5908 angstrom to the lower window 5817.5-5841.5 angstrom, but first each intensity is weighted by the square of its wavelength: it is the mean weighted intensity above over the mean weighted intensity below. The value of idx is 0.93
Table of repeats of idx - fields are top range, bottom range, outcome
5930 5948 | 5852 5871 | 1.03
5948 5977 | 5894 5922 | 1.17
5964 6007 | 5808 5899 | 1.02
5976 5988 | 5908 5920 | 1.24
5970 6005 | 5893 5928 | 1.06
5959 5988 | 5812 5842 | 1.06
